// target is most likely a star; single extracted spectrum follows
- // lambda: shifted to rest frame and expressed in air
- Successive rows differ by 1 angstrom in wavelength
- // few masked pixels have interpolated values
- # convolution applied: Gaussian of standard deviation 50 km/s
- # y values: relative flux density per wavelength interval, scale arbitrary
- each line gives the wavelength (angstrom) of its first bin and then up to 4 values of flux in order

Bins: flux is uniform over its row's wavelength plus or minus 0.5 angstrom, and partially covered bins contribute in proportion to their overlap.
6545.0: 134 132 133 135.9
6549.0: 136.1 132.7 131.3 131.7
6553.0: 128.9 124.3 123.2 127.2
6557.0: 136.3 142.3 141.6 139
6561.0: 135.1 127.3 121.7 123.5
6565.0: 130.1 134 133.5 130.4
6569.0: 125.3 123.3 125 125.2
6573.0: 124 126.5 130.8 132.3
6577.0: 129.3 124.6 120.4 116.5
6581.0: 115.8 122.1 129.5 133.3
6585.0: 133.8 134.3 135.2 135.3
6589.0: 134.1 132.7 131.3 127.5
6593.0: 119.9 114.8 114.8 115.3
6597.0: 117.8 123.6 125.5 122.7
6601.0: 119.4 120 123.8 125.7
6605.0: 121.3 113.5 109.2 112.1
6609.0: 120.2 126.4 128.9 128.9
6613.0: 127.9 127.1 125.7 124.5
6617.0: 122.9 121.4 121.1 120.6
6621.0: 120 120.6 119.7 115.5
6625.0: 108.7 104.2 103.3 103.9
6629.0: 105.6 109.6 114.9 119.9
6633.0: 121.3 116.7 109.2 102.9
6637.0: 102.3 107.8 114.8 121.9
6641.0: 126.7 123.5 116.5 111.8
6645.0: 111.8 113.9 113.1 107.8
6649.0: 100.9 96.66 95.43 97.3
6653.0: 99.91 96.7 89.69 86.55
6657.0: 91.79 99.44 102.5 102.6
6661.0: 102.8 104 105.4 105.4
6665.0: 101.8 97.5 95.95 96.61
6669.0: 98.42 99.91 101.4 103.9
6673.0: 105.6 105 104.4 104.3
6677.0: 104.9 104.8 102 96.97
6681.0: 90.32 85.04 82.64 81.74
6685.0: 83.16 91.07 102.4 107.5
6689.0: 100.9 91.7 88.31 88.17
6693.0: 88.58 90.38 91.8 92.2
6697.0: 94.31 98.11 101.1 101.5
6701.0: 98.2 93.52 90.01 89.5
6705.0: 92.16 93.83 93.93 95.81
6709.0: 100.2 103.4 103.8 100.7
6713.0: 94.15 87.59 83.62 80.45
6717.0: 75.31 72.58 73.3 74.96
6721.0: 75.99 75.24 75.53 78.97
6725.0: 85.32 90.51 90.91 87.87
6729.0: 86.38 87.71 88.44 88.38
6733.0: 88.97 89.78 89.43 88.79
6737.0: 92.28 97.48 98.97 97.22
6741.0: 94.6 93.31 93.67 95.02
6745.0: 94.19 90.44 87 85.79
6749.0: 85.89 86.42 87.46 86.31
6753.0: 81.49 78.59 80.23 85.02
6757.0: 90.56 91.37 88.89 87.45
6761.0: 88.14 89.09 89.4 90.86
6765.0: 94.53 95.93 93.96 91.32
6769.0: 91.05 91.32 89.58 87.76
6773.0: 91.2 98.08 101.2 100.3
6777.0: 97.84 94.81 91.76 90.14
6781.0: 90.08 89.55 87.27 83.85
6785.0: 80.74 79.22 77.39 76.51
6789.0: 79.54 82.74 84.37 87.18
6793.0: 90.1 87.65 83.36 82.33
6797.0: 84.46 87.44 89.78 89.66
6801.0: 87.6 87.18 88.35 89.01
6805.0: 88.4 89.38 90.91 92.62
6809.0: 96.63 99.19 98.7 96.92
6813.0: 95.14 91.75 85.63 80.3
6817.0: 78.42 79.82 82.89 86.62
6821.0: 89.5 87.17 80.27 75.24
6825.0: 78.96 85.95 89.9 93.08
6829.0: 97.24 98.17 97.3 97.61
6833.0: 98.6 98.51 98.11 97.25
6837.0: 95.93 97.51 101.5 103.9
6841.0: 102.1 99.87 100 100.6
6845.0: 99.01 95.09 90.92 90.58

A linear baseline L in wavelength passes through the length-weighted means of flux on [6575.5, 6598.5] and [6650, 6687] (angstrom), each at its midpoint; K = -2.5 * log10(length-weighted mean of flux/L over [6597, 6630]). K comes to -0.02 mag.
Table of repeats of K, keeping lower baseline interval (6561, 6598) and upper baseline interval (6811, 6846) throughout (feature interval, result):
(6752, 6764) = 0.18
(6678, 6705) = 0.19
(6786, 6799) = 0.17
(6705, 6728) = 0.24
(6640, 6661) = 0.12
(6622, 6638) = 0.08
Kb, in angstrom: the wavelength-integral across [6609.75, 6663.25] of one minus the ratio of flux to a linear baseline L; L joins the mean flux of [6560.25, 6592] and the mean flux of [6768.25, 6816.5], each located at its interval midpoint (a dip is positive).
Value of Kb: 2.8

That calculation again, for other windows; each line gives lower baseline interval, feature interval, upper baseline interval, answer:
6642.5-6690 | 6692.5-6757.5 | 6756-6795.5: 3.3 angstrom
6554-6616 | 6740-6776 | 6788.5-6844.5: 3.4 angstrom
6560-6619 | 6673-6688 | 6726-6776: 1.3 angstrom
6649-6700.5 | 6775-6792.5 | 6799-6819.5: 0.7 angstrom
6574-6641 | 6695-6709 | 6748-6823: 1.1 angstrom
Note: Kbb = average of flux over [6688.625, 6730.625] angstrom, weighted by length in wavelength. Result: 89.5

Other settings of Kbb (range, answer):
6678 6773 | 90.1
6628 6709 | 101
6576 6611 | 124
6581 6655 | 118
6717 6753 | 87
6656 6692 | 98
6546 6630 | 125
